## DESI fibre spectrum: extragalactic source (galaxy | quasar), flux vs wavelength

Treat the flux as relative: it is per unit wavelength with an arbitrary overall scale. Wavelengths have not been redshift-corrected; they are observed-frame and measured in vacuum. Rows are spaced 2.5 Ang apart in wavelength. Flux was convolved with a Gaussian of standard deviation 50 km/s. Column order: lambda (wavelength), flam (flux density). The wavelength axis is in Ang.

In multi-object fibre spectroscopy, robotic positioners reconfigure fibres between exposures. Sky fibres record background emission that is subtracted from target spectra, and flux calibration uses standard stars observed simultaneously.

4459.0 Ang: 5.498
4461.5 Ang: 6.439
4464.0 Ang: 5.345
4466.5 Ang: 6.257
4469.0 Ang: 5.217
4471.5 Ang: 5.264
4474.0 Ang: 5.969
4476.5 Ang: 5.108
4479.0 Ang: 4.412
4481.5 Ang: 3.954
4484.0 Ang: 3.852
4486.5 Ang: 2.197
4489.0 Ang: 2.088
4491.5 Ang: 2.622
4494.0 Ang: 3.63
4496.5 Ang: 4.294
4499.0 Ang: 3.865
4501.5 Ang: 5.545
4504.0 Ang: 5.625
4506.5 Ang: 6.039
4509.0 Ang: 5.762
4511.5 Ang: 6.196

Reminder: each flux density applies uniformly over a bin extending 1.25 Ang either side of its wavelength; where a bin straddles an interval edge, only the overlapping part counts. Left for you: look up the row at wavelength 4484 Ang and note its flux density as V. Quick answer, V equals 3.852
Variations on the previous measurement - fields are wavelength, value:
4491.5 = 2.622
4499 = 3.865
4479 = 4.412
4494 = 3.63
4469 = 5.217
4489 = 2.088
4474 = 5.969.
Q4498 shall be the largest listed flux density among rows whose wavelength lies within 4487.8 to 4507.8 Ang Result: 6.039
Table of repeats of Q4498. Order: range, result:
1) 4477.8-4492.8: 4.412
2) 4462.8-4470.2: 6.257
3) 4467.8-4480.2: 5.969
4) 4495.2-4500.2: 4.294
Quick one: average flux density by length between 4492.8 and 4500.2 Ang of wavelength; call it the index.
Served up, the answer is 3.93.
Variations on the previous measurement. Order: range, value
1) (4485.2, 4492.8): 2.32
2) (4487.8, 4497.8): 3.17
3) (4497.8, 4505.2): 5.02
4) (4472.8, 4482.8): 4.85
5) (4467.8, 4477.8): 5.39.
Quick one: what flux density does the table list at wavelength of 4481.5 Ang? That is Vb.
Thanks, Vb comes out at 3.954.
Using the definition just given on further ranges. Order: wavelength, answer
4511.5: 6.196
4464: 5.345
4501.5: 5.545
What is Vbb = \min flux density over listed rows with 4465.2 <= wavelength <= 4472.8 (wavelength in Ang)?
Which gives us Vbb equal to 5.217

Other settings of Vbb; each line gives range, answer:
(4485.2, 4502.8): 2.088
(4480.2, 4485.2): 3.852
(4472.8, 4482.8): 3.954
